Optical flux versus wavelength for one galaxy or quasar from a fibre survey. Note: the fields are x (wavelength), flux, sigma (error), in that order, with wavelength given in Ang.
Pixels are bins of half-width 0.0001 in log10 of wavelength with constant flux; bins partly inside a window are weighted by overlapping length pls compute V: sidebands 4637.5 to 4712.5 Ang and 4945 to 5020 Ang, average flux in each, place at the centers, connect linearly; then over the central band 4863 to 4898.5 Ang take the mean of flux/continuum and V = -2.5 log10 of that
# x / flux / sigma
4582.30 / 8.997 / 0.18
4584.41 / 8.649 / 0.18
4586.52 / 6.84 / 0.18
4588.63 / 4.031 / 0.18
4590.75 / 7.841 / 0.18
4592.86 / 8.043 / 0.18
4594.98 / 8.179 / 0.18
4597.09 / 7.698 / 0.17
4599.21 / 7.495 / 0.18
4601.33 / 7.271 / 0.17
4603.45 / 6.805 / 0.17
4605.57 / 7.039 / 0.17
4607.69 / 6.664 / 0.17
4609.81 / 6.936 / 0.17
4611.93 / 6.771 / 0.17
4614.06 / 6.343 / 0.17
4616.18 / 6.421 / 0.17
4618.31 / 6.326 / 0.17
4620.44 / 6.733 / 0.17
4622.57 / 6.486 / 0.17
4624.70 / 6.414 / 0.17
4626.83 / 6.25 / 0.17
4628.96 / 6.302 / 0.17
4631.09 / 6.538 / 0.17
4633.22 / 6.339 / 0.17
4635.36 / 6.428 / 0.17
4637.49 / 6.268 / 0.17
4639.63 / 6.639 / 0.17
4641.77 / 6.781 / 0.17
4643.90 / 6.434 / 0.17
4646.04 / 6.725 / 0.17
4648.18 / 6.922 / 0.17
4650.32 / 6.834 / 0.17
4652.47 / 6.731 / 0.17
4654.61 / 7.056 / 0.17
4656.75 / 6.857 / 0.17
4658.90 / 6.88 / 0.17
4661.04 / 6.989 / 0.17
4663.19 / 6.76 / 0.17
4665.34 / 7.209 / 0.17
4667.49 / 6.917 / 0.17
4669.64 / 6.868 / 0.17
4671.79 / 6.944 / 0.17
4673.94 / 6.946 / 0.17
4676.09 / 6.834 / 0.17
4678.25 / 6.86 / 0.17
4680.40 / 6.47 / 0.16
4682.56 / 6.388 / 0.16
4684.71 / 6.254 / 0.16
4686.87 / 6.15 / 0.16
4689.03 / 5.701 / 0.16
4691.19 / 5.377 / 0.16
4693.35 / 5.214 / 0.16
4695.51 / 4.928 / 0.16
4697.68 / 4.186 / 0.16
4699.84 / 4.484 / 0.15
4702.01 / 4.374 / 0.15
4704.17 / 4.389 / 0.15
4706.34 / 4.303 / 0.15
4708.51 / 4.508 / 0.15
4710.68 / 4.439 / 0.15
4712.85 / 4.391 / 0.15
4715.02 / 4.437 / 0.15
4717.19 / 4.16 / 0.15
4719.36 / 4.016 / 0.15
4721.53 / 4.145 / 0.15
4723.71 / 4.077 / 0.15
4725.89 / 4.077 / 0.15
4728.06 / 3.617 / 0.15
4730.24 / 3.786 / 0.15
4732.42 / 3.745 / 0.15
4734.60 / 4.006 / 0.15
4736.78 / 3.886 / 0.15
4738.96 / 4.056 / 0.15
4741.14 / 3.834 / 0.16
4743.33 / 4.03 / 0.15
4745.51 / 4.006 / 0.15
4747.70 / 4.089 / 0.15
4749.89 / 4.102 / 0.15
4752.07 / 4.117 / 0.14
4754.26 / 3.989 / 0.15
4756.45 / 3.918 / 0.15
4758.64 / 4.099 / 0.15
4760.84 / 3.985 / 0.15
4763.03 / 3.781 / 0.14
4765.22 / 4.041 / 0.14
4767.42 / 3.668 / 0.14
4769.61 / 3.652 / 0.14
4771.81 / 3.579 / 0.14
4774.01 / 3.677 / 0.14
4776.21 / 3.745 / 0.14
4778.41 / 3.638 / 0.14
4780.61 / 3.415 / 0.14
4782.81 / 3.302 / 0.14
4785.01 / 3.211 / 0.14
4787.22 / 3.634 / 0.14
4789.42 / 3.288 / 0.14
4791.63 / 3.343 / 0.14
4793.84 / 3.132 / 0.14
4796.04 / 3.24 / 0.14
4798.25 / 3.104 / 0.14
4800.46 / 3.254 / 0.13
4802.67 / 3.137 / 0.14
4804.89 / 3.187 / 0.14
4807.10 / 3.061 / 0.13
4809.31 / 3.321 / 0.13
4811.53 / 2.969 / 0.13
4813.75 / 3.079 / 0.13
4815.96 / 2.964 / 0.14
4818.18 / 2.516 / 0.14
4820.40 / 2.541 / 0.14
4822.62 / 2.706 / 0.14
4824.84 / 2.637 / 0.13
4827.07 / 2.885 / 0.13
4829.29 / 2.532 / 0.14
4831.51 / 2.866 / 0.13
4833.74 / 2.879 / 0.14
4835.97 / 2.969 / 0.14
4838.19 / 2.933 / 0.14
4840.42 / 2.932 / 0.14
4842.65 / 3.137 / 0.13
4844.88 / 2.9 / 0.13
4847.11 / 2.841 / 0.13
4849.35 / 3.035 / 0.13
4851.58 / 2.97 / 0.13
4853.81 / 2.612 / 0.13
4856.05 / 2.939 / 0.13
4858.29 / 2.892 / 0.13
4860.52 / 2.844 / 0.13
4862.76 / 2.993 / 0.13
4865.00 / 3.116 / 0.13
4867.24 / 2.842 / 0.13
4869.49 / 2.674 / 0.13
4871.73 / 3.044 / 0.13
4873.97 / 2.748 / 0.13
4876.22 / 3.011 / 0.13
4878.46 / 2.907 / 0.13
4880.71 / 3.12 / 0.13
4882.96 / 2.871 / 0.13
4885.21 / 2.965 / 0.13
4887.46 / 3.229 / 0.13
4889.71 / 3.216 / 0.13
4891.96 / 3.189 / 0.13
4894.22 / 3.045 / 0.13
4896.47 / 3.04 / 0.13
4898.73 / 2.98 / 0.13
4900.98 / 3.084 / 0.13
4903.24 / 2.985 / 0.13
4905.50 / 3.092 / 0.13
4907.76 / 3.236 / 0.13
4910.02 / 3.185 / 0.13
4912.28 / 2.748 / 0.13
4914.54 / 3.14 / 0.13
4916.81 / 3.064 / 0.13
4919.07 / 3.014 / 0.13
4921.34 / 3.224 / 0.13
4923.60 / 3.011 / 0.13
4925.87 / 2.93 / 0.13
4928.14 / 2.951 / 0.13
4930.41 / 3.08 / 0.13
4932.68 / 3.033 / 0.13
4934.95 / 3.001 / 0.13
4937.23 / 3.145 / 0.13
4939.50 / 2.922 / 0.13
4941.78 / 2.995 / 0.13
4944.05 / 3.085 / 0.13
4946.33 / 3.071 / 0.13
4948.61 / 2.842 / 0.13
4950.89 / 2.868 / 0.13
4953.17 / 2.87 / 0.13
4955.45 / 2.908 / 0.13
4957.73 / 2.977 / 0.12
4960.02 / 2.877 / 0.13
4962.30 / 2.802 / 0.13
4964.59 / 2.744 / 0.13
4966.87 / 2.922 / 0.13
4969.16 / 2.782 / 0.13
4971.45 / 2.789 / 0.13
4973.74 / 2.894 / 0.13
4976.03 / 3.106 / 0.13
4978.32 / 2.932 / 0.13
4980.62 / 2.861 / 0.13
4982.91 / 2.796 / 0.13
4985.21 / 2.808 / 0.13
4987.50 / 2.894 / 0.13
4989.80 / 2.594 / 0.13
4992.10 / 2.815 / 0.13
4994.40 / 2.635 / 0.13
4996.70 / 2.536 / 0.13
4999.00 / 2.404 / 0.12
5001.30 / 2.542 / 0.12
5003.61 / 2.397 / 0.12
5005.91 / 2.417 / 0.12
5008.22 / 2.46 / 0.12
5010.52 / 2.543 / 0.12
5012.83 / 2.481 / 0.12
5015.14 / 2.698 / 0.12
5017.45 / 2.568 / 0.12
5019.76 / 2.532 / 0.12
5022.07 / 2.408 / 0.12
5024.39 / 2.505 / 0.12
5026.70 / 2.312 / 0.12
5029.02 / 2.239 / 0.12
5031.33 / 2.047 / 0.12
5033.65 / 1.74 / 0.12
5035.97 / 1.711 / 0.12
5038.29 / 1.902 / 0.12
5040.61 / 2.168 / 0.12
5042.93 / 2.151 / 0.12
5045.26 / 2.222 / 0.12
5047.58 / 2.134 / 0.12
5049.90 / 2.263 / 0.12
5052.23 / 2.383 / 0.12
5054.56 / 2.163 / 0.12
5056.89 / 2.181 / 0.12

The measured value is 0.27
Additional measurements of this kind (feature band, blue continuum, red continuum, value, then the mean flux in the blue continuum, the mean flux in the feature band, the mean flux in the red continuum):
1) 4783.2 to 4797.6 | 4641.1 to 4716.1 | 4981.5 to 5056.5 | 0.41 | 5.98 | 3.3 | 2.39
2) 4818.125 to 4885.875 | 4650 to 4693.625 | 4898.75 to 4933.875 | 0.35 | 6.6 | 2.87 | 3.05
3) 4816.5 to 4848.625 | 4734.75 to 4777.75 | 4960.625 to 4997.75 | 0.25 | 3.91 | 2.81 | 2.81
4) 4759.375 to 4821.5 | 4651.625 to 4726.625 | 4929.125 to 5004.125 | 0.35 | 5.61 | 3.34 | 2.85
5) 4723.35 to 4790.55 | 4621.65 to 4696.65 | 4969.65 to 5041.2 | 0.38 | 6.5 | 3.8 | 2.51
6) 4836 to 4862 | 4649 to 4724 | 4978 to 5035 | 0.37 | 5.7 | 2.92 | 2.52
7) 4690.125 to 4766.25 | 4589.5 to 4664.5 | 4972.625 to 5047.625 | 0.33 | 6.83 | 4.19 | 2.47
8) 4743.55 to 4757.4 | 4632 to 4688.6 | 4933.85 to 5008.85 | 0.35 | 6.7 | 4.04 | 2.81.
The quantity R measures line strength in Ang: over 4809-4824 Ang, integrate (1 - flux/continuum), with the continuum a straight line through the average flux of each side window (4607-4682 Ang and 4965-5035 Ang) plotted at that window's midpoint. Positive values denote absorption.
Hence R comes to 5.9 Ang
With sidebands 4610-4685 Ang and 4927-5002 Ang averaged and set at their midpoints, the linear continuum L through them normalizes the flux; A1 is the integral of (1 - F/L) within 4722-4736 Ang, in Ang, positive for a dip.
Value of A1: 4.4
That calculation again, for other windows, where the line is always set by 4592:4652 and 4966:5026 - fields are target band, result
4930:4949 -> 1.5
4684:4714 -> 5.3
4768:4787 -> 5.7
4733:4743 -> 2.8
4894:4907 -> 2.3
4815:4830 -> 6.2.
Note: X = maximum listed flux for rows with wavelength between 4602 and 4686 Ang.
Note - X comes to 7.209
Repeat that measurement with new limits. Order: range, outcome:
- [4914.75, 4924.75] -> 3.224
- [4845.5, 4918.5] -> 3.236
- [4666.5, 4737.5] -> 6.946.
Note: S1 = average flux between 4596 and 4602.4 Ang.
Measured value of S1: 7.49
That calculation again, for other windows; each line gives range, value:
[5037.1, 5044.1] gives 2.07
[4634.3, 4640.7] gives 6.44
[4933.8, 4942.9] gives 3.01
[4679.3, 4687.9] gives 6.32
